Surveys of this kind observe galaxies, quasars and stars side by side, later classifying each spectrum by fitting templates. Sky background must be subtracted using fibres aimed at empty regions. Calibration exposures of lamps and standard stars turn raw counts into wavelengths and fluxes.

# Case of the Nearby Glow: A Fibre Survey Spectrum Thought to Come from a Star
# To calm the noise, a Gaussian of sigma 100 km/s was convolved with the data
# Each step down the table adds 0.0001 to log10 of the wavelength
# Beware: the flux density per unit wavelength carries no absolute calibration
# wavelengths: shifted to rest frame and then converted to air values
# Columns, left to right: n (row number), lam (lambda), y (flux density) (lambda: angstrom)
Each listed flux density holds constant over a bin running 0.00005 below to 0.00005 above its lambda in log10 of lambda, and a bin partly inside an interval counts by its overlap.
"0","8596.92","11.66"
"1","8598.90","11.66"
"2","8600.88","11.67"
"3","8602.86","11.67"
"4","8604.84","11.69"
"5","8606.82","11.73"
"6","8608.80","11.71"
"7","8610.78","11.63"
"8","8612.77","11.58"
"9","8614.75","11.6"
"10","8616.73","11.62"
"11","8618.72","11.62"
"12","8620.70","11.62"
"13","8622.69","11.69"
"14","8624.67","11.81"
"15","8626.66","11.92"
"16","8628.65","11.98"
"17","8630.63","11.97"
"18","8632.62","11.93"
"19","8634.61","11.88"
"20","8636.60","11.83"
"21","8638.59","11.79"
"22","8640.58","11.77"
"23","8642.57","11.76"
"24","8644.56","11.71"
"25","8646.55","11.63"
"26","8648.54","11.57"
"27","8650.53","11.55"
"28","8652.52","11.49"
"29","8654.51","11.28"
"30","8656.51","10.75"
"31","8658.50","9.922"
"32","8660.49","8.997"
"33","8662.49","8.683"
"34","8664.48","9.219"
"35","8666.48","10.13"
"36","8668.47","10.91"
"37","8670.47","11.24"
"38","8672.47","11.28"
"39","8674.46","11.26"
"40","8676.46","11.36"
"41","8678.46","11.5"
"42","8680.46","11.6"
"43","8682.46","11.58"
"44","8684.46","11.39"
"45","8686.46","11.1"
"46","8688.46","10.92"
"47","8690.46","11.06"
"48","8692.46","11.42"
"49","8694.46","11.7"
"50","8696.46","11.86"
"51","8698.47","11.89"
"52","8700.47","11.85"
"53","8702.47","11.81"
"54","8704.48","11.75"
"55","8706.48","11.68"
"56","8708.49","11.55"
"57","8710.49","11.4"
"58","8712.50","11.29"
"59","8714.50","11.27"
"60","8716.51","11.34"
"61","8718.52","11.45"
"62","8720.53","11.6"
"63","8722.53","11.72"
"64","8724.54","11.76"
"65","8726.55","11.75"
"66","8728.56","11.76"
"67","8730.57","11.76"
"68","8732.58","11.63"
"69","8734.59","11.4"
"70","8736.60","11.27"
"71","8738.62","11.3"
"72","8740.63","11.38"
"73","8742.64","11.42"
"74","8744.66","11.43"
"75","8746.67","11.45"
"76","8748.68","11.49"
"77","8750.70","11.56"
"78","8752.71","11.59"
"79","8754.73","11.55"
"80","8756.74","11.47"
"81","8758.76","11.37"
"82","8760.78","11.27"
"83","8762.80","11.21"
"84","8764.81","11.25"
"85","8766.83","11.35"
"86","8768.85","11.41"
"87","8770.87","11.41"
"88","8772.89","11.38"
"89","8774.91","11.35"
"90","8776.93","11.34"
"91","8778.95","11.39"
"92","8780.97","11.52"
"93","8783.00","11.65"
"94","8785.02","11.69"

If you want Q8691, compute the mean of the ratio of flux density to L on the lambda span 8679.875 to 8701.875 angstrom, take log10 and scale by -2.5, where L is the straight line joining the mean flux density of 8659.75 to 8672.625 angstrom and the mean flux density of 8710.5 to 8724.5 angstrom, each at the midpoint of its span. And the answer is -0.08 mag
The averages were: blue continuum 10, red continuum 11.5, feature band 11.5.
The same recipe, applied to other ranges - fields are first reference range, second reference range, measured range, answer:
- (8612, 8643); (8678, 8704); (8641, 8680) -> 0.07 mag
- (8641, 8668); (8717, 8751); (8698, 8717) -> -0.03 mag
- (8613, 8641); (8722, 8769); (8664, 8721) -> 0.03 mag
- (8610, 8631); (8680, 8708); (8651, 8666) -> 0.15 mag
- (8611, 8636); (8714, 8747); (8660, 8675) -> 0.14 mag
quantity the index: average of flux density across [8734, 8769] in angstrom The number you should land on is 11.4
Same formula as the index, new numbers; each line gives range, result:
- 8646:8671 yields 10.5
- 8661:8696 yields 10.9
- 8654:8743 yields 11.2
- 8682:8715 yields 11.5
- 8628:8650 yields 11.8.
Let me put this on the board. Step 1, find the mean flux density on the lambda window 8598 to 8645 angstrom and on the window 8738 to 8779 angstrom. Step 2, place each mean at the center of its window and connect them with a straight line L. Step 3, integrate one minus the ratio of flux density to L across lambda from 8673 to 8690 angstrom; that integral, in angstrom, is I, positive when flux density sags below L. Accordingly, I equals 0.4 angstrom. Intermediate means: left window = 11.7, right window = 11.4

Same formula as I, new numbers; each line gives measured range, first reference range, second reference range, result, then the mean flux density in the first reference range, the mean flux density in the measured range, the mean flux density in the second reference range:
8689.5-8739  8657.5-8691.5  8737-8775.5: -2.4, 10.7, 11.6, 11.4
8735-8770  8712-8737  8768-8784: 0.3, 11.6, 11.4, 11.4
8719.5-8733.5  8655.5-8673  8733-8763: -0.8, 10.1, 11.7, 11.4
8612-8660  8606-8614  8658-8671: -3.5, 11.7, 11.6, 9.82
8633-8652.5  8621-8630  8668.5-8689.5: -0.1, 11.8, 11.7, 11.3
